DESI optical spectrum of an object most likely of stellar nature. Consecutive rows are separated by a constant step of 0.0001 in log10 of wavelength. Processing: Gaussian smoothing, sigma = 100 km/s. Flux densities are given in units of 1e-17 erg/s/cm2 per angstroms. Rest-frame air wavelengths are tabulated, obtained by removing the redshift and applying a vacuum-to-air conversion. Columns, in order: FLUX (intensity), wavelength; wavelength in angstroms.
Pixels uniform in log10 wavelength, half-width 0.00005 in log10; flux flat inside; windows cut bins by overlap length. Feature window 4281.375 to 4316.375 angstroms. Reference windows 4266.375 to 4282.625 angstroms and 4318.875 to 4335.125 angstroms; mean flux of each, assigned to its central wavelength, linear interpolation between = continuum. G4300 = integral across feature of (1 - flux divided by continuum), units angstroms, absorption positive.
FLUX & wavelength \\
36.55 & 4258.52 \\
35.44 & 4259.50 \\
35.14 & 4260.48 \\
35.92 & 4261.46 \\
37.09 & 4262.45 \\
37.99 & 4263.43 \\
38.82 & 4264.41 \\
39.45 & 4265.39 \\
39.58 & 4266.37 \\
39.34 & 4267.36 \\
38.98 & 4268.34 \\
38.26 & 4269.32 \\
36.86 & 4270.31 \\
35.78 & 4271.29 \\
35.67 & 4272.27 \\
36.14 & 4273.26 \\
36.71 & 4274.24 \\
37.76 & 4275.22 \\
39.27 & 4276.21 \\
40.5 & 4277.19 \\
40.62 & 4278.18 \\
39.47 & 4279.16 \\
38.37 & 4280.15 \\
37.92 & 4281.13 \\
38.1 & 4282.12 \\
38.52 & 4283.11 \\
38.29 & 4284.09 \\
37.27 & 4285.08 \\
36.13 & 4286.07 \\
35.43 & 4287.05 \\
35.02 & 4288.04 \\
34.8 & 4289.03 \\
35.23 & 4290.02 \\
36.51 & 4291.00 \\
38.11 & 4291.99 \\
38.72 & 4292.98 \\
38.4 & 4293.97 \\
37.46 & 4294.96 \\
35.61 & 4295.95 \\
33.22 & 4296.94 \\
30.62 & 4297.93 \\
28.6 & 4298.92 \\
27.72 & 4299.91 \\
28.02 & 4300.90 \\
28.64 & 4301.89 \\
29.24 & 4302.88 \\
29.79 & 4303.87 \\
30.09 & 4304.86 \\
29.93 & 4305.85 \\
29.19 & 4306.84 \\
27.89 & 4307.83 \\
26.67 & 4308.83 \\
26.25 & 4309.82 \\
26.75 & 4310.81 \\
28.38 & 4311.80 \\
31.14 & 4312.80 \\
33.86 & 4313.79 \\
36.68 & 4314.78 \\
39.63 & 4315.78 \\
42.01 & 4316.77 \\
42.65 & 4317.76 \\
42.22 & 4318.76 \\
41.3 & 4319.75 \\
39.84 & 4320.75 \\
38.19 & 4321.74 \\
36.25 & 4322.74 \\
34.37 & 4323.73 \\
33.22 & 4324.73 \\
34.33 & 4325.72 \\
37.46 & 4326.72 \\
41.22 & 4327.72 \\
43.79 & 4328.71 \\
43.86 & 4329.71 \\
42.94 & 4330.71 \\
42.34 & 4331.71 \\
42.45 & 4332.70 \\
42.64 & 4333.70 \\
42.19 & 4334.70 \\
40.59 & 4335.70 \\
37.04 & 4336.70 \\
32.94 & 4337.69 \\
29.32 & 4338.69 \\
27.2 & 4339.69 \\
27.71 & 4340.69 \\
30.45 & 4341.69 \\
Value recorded 5.2 angstroms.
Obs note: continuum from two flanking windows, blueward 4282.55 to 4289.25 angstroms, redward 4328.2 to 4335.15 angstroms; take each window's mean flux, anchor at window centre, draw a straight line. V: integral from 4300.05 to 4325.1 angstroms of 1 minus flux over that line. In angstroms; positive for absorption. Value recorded 4.4 angstroms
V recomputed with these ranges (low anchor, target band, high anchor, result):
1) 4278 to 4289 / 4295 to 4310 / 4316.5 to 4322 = 3.7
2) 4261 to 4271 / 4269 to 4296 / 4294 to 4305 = -2.2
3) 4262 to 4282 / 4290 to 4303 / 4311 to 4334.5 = 1.7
